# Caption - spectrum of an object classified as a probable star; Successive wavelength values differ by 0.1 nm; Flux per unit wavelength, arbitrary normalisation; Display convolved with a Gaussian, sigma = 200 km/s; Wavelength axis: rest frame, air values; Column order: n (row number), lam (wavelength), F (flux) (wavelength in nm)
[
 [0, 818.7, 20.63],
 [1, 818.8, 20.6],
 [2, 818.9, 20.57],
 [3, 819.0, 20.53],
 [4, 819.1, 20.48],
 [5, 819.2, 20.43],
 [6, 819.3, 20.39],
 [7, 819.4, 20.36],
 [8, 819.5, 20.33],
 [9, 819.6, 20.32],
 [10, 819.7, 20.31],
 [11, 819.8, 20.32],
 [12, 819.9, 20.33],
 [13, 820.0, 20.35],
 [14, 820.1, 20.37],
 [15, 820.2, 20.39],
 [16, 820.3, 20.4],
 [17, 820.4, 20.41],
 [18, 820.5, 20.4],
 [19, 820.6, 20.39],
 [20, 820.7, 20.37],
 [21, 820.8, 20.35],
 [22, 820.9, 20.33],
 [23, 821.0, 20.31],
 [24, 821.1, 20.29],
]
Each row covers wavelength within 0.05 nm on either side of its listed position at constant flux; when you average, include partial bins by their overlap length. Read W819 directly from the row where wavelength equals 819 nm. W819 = 20.53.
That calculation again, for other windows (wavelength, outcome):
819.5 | 20.33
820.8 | 20.35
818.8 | 20.6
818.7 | 20.63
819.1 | 20.48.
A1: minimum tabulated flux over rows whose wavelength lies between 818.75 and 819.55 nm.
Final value 20.33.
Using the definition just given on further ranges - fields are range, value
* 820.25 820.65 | 20.39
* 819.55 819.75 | 20.31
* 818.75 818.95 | 20.57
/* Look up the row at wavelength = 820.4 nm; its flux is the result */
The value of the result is 20.41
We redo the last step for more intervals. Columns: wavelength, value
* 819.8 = 20.32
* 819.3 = 20.39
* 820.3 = 20.4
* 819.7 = 20.31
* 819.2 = 20.43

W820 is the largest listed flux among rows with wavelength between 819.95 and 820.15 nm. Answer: 20.37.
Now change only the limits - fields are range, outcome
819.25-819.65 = 20.39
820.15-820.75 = 20.41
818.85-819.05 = 20.57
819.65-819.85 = 20.32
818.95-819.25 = 20.53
